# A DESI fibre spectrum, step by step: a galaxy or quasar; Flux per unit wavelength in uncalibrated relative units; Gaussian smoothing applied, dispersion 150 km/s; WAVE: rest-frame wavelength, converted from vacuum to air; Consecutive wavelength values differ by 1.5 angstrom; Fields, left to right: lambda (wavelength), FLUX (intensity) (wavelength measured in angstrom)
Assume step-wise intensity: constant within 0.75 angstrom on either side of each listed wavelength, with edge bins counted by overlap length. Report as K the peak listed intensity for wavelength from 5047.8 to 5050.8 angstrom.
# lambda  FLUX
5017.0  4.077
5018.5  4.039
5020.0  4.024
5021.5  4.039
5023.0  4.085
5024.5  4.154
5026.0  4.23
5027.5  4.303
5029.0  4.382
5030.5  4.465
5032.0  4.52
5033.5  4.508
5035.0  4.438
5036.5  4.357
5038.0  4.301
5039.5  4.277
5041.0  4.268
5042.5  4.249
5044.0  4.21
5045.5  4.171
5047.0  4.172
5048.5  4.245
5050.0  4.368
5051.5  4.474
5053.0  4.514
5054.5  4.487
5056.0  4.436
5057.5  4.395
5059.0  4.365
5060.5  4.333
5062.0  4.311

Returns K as 4.368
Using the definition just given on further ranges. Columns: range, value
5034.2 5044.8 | 4.438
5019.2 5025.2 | 4.154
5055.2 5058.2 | 4.436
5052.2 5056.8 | 4.514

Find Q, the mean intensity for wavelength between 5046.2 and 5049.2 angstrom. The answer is 4.21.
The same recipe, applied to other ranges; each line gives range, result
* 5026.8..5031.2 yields 4.38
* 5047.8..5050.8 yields 4.31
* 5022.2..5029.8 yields 4.23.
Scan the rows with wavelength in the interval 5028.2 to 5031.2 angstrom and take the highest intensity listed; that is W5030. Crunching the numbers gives 4.465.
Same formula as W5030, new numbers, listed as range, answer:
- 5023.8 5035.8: 4.52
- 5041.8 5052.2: 4.474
